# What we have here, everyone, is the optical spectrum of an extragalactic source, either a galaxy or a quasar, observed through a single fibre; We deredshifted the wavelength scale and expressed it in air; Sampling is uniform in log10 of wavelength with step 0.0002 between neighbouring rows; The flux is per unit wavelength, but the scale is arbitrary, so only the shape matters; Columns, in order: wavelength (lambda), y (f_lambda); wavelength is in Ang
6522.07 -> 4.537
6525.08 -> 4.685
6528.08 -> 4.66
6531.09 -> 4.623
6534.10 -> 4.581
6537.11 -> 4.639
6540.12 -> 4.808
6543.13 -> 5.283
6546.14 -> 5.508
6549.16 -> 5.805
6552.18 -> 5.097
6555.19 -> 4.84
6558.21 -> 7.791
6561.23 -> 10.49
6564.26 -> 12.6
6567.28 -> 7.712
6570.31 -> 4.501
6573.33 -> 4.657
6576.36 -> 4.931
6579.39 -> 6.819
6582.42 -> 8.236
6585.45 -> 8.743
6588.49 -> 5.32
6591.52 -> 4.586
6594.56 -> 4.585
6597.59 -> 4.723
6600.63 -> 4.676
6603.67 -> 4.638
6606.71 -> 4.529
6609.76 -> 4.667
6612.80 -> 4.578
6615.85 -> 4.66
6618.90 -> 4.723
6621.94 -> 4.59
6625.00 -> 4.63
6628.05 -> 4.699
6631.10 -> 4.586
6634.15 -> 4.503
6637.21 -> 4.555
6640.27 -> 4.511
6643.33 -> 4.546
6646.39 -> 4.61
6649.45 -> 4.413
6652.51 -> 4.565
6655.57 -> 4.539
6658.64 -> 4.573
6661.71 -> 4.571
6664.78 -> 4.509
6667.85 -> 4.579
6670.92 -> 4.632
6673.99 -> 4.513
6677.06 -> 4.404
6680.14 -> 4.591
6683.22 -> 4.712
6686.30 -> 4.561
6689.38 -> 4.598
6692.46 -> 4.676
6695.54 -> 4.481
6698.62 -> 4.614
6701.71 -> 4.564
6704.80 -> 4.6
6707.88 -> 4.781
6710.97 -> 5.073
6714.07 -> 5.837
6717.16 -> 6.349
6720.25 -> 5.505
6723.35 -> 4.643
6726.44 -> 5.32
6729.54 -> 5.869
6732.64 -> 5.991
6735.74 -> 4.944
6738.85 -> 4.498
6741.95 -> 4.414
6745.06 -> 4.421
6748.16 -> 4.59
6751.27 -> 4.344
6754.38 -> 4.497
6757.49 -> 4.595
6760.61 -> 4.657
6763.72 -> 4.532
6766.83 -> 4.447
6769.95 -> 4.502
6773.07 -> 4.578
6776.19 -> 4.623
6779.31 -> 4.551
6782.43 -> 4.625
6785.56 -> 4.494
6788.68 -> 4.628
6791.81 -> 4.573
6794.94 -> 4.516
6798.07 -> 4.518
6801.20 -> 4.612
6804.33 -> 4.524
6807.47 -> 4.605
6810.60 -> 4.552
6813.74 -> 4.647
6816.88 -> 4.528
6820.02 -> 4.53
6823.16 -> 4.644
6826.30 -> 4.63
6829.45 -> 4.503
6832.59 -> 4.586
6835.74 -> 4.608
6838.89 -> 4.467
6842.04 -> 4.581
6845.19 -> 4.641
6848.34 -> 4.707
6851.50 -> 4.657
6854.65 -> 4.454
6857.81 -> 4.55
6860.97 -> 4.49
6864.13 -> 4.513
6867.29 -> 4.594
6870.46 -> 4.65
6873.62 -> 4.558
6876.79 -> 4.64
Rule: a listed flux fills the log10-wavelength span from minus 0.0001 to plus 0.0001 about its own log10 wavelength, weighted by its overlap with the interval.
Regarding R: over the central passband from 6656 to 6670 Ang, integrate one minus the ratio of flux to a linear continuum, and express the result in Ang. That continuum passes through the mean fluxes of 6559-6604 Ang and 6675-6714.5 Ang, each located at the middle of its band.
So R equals 1.8 Ang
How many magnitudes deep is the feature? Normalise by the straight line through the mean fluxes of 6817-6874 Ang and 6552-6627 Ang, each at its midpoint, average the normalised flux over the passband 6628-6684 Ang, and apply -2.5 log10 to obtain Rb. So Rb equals 0.22 mag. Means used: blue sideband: 5.9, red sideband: 4.58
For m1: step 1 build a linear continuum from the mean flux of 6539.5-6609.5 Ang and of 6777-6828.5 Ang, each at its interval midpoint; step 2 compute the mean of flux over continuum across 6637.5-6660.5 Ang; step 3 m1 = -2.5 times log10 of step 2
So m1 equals 0.23 mag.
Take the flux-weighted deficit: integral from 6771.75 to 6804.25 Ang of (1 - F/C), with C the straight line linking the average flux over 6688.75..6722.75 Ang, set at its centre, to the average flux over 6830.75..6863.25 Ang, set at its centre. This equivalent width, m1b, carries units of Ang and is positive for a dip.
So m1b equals 1.3 Ang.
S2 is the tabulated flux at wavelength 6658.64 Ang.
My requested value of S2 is 4.573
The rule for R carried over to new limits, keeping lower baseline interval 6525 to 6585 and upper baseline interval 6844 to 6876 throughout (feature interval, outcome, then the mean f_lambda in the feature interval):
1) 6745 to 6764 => 2.27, 4.53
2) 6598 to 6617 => 4.14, 4.63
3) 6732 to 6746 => 1.14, 4.8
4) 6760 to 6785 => 2.41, 4.56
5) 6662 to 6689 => 4.83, 4.56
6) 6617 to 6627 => 2.04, 4.65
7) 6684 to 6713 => 4.02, 4.68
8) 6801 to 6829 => 1.38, 4.58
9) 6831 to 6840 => 0.29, 4.56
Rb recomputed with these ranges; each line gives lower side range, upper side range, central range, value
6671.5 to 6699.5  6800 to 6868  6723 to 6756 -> -0.07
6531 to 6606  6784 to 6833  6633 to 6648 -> 0.22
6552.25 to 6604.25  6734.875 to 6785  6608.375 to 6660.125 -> 0.27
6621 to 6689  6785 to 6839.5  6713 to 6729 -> -0.21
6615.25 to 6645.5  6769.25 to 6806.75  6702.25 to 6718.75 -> -0.15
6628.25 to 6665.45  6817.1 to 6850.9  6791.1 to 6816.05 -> 0.00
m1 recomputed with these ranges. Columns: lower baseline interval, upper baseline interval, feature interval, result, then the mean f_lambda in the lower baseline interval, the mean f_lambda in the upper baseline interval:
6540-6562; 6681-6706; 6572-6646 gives 0.10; 6.15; 4.6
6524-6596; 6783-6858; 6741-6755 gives 0.12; 6.07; 4.57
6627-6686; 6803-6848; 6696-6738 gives -0.14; 4.56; 4.58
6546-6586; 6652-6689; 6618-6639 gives 0.20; 6.99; 4.56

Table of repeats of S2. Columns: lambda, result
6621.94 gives 4.59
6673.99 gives 4.513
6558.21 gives 7.791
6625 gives 4.63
